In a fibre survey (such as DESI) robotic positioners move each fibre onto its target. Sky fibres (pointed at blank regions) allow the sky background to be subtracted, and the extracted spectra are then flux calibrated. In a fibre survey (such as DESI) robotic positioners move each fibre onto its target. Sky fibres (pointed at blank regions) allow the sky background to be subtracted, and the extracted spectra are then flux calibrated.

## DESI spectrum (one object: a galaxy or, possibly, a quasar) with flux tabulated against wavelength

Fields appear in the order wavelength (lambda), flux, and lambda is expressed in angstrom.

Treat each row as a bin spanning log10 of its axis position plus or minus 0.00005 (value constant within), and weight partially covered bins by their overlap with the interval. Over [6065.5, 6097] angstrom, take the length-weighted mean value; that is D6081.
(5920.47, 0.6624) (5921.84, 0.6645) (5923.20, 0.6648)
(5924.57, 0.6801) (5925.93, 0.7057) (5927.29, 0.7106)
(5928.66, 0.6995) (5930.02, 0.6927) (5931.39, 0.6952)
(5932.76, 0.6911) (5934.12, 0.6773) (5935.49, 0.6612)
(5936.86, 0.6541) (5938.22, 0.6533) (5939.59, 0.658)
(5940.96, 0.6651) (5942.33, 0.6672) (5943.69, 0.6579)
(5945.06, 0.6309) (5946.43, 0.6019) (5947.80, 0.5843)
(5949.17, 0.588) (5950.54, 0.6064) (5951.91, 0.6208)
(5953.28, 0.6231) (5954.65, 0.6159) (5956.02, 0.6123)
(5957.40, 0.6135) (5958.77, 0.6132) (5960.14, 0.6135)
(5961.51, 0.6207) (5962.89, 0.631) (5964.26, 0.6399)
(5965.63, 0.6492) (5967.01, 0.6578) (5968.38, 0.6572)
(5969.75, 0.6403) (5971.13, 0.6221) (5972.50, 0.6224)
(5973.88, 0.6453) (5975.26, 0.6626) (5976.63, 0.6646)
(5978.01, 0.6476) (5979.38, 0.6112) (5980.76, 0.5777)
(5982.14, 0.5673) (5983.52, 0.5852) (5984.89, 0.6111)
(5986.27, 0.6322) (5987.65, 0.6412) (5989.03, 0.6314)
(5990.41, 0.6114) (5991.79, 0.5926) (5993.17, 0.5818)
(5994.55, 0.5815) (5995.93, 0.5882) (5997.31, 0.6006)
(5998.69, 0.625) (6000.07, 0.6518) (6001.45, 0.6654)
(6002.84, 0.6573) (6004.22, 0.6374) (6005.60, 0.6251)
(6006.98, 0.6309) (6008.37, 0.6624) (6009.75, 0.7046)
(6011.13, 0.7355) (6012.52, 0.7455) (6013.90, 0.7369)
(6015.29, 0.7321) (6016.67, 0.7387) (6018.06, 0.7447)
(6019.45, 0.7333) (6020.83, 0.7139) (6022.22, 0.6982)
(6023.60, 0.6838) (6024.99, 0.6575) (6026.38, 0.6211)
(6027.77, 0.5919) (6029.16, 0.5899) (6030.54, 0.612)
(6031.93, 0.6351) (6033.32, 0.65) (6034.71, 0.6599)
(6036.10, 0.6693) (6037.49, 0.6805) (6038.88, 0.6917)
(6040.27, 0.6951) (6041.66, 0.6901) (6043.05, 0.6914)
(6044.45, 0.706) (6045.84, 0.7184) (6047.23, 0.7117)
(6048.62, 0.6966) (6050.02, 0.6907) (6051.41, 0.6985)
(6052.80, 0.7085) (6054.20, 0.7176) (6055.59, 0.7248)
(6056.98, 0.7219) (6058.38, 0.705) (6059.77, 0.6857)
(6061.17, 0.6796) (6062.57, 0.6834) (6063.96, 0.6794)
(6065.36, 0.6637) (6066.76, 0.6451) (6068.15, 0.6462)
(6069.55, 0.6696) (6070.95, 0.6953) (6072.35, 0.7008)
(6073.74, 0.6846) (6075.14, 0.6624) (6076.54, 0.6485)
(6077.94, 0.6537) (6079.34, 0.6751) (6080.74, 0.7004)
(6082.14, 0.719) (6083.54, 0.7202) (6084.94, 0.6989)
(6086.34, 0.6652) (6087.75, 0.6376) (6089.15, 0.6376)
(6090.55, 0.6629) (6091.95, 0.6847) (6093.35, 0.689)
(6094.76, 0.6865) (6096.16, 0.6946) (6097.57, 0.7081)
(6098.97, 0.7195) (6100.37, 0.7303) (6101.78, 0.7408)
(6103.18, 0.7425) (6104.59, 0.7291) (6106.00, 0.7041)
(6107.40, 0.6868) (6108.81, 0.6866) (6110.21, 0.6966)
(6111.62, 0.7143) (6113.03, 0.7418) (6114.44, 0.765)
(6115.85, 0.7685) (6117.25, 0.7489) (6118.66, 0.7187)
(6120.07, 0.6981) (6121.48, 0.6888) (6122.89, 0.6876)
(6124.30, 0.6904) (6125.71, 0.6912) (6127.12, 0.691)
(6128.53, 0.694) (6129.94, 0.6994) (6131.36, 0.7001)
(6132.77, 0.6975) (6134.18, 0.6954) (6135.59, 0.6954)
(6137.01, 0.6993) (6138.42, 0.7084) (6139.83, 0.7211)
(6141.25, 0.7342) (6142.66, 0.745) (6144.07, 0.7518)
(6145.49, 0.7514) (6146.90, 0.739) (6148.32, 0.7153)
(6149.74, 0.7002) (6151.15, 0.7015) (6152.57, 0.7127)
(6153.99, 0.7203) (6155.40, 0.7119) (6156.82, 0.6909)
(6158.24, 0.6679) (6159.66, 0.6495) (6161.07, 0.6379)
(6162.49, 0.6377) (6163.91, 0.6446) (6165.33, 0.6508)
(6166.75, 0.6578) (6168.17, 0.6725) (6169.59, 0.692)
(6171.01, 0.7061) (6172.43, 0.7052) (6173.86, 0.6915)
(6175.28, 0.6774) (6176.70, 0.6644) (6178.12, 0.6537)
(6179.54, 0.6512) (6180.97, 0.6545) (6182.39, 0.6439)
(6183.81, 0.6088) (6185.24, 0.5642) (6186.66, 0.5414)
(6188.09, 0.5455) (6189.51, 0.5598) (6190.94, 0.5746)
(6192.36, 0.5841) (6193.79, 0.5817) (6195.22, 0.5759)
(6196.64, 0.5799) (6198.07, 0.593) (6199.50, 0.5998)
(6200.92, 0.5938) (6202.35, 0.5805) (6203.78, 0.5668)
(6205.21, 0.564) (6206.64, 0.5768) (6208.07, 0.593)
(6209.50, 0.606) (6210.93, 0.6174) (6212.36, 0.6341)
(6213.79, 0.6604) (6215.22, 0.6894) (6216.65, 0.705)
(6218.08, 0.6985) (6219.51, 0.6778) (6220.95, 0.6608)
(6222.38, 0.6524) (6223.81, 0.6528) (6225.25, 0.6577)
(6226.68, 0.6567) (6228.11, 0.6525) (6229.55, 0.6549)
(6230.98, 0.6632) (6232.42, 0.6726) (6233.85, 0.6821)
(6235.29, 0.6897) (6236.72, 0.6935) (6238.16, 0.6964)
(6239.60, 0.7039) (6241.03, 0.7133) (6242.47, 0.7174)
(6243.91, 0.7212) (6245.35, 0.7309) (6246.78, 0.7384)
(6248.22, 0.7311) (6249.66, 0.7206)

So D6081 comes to 0.676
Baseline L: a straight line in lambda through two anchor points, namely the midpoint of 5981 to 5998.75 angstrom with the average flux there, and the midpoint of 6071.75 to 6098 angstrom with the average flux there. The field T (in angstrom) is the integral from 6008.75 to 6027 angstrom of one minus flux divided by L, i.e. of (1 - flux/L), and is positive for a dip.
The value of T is -2.5 angstrom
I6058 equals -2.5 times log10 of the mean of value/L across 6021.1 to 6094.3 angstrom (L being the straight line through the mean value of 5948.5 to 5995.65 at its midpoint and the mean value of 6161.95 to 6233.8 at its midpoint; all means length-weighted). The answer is -0.09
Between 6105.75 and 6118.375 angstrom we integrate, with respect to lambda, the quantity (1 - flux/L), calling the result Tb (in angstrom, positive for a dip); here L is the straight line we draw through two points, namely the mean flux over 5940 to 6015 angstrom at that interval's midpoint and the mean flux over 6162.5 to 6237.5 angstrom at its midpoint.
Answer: -1.8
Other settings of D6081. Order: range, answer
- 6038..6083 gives 0.689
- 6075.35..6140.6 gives 0.7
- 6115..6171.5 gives 0.7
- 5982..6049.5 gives 0.66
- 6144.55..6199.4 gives 0.65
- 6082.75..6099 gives 0.682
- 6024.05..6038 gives 0.637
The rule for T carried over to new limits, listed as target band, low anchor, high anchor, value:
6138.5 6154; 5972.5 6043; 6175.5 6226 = -2.5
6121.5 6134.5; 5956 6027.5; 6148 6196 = -0.9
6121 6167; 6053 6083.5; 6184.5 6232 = -3.5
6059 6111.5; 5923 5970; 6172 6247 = -3.5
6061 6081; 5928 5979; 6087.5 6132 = 0.5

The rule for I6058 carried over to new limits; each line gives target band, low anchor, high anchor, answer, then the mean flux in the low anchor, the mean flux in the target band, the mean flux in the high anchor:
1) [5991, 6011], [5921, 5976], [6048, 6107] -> 0.05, 0.647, 0.632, 0.691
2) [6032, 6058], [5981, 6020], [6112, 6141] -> -0.04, 0.651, 0.694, 0.71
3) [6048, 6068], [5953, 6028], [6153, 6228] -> -0.08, 0.645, 0.692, 0.636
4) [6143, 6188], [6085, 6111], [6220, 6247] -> 0.03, 0.695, 0.672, 0.684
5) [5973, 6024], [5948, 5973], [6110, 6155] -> -0.01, 0.624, 0.653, 0.715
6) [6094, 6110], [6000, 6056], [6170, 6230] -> -0.08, 0.683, 0.711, 0.627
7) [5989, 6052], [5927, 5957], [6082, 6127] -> 0.01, 0.647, 0.667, 0.704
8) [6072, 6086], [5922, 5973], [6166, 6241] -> -0.07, 0.646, 0.686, 0.638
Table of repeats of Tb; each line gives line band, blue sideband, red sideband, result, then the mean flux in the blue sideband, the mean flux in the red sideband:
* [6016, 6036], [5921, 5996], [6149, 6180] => -0.51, 0.637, 0.677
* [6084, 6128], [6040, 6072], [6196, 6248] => -1.45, 0.692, 0.655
